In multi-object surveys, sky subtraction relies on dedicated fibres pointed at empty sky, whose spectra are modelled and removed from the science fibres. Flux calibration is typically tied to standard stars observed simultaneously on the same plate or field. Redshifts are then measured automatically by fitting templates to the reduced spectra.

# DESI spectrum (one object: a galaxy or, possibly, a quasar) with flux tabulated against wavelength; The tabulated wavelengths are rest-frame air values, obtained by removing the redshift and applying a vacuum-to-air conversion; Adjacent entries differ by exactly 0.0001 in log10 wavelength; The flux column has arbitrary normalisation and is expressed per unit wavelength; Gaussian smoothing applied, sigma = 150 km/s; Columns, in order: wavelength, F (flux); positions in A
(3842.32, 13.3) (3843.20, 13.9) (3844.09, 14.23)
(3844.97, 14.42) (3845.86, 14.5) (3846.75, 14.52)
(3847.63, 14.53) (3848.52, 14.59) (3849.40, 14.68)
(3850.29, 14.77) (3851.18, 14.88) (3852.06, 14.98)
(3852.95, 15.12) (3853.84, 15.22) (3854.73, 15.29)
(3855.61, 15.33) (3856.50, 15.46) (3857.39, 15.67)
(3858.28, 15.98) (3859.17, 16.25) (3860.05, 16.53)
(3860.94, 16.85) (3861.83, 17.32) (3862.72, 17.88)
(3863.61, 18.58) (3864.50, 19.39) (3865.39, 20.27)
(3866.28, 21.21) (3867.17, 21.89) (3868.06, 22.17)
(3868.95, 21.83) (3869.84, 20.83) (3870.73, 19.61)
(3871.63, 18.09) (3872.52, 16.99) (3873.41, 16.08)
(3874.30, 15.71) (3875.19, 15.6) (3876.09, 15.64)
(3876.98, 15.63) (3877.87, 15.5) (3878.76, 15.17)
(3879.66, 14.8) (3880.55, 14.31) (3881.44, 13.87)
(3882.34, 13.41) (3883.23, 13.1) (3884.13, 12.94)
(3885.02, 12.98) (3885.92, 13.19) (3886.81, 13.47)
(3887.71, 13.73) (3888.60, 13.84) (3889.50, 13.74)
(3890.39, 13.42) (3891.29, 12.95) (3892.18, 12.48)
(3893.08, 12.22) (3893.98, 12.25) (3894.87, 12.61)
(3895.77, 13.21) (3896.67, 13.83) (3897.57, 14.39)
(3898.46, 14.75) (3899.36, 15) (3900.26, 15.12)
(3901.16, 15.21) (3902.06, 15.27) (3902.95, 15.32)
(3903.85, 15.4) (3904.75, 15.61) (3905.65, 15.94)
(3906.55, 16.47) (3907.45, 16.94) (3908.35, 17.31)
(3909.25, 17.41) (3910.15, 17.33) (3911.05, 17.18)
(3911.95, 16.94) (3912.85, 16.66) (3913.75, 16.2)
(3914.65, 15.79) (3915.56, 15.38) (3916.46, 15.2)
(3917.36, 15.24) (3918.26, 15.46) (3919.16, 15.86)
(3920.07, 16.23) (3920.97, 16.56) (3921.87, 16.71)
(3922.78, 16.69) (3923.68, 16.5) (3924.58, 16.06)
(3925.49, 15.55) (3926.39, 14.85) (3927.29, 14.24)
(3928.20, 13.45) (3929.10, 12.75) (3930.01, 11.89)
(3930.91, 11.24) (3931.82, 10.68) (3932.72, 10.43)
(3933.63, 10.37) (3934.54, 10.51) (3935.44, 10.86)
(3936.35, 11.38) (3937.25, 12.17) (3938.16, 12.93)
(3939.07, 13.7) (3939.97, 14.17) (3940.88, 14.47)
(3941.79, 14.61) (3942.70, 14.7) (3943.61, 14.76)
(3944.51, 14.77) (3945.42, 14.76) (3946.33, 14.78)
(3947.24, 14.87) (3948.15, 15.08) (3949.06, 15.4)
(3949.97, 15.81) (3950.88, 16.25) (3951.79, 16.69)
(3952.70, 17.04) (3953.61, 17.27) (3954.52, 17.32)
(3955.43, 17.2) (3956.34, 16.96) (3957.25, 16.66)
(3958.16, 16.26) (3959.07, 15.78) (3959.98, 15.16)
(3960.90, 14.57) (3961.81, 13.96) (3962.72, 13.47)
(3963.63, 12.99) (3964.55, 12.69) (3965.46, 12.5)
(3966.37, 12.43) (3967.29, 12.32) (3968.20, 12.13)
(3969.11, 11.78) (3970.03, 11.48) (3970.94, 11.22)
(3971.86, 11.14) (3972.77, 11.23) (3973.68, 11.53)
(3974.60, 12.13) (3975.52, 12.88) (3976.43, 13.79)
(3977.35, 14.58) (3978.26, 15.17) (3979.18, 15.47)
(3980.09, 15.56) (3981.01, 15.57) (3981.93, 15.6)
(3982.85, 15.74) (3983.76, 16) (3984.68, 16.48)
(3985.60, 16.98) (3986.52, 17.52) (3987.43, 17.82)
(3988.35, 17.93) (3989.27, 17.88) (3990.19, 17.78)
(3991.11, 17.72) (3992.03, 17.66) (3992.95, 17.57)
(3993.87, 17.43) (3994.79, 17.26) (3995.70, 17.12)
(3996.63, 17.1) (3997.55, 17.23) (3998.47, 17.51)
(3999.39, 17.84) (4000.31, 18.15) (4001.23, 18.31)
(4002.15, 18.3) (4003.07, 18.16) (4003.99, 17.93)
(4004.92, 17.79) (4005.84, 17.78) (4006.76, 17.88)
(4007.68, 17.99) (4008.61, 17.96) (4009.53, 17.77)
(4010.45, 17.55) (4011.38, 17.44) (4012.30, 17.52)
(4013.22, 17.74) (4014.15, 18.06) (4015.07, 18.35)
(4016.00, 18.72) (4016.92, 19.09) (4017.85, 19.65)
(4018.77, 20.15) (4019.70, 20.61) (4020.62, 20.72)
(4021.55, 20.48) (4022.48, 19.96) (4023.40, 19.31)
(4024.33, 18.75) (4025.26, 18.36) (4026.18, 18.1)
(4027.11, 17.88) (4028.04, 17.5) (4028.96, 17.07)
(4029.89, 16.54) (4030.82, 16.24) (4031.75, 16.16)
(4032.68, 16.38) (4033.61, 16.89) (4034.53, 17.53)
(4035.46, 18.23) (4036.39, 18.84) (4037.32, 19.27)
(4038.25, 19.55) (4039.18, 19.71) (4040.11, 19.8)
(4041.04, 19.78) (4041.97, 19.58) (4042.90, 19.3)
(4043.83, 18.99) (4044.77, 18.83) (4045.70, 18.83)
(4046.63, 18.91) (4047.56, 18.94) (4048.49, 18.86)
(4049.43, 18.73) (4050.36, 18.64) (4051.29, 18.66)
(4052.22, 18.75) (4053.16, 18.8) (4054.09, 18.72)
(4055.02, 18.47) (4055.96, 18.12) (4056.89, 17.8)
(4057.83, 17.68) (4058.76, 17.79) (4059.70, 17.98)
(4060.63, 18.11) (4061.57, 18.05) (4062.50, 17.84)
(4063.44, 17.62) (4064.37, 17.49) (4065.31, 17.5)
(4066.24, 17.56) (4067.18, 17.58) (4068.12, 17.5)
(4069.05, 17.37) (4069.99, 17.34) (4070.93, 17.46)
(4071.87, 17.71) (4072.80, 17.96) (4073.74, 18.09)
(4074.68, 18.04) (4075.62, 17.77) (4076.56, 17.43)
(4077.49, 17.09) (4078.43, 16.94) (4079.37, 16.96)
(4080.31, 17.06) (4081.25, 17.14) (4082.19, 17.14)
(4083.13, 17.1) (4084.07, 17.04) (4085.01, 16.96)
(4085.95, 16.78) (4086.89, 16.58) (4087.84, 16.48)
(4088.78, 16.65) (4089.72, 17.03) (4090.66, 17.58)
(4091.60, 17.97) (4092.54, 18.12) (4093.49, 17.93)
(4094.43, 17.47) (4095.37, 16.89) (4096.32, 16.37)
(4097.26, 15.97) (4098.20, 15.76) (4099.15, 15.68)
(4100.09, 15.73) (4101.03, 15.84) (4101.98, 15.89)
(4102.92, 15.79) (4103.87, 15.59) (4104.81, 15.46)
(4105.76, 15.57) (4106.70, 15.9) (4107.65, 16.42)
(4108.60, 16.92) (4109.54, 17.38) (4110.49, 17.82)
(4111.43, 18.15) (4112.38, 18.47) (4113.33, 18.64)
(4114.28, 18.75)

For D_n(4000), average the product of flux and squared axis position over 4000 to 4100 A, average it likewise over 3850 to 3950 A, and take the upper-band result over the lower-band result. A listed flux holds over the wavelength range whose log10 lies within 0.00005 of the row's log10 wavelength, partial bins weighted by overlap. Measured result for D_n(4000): 1.27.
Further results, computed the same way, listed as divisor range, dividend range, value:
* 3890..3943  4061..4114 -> 1.29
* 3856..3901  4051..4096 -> 1.23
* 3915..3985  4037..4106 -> 1.31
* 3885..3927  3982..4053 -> 1.27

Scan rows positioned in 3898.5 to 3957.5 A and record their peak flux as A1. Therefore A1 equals 17.41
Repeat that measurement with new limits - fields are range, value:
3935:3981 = 17.32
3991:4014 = 18.31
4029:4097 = 19.8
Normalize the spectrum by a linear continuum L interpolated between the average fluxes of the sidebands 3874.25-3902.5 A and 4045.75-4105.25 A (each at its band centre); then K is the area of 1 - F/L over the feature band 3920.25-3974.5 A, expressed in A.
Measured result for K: 3.9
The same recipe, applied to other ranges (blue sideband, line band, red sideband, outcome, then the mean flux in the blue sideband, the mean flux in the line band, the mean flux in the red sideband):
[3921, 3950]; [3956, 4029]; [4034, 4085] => -2.85 A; 13.8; 16.5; 18.1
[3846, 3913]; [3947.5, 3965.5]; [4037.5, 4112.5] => 1.03 A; 15.7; 15.5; 17.6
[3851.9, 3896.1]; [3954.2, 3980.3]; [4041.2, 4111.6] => 4.42 A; 15.8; 13.8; 17.5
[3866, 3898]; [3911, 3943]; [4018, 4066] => 3.88 A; 15.3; 14.2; 18.5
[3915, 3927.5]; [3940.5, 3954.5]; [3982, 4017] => 0.79 A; 15.8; 15.5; 17.6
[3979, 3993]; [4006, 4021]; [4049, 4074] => -1.13 A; 16.8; 18.6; 18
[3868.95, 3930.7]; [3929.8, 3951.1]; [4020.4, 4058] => 3.72 A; 15.2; 13.3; 18.5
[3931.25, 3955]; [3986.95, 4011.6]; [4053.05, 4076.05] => -3.02 A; 14.1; 17.7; 17.8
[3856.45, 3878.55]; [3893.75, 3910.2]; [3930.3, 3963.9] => 1.12 A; 17.9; 15.2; 14.3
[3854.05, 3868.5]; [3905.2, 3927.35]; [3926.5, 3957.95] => -1.28 A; 17.8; 16.2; 14.2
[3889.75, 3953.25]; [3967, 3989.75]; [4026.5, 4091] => 2.24 A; 14.6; 14.4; 17.9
